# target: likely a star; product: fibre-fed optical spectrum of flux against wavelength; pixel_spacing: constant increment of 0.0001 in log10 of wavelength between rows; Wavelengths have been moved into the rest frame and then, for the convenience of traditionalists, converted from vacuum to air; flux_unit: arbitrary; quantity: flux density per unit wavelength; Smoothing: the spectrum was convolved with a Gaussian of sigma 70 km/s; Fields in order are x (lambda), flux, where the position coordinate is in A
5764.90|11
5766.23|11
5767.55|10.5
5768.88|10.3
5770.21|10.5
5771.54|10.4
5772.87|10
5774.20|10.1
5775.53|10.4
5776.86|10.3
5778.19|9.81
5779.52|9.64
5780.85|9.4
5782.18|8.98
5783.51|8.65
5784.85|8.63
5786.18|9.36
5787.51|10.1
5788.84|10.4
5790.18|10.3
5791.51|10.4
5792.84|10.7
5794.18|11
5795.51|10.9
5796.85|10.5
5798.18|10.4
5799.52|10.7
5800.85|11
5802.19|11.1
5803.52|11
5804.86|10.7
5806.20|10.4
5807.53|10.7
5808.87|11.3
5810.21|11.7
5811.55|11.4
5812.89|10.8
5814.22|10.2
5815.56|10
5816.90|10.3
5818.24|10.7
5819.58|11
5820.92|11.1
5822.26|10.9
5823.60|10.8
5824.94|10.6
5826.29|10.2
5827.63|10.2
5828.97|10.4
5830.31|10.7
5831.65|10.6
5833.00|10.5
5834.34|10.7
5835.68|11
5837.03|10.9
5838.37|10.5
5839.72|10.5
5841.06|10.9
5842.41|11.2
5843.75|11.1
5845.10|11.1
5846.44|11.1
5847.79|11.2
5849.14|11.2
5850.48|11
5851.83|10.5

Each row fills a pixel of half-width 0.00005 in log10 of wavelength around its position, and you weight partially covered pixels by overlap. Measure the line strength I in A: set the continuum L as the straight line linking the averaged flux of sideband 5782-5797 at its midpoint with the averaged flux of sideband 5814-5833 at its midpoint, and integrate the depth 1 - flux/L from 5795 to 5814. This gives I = -1.2 A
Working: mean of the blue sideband 10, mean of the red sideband 10.6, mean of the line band 10.9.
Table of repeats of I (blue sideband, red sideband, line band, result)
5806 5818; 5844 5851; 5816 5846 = 0.7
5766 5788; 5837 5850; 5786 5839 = -1.1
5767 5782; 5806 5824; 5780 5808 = 0.5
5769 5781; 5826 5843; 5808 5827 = -0.5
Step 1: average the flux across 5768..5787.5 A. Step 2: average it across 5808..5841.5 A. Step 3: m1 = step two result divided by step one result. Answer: 1.1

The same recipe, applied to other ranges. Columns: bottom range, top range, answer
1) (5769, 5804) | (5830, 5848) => 1.07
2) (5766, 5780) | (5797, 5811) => 1.06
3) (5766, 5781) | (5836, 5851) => 1.08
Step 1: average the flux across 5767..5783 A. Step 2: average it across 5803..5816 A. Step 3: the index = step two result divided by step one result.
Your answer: 1.08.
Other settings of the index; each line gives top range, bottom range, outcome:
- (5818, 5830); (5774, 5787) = 1.12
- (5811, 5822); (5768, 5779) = 1.05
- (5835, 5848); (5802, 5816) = 1.01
